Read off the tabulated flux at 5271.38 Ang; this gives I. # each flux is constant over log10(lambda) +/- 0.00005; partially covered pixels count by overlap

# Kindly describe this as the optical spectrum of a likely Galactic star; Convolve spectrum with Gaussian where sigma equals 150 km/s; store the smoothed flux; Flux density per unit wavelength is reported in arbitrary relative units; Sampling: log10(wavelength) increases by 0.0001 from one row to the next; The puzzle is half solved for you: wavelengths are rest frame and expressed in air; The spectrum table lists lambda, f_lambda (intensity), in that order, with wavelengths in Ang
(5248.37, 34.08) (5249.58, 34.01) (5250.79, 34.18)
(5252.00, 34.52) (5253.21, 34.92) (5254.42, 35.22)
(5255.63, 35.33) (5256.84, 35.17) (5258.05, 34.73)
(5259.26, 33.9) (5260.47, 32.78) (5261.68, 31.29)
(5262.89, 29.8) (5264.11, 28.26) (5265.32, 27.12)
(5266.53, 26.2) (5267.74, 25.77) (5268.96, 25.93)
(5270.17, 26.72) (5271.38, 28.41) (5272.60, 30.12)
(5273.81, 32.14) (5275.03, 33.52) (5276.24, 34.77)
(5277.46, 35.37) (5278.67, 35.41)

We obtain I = 28.41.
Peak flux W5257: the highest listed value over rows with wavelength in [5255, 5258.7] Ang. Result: 35.33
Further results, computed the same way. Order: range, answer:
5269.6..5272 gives 28.41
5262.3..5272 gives 29.8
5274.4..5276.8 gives 34.77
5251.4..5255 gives 35.22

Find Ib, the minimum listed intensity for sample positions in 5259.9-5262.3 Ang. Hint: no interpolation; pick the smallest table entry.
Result 31.29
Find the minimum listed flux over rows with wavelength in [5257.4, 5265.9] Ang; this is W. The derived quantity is 27.12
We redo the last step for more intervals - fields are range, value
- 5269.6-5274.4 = 26.72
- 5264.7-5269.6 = 25.77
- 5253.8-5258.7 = 34.73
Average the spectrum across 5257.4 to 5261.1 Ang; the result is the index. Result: 33.8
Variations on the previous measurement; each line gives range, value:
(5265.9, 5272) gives 26.6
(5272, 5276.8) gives 32.6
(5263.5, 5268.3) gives 26.9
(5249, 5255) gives 34.6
